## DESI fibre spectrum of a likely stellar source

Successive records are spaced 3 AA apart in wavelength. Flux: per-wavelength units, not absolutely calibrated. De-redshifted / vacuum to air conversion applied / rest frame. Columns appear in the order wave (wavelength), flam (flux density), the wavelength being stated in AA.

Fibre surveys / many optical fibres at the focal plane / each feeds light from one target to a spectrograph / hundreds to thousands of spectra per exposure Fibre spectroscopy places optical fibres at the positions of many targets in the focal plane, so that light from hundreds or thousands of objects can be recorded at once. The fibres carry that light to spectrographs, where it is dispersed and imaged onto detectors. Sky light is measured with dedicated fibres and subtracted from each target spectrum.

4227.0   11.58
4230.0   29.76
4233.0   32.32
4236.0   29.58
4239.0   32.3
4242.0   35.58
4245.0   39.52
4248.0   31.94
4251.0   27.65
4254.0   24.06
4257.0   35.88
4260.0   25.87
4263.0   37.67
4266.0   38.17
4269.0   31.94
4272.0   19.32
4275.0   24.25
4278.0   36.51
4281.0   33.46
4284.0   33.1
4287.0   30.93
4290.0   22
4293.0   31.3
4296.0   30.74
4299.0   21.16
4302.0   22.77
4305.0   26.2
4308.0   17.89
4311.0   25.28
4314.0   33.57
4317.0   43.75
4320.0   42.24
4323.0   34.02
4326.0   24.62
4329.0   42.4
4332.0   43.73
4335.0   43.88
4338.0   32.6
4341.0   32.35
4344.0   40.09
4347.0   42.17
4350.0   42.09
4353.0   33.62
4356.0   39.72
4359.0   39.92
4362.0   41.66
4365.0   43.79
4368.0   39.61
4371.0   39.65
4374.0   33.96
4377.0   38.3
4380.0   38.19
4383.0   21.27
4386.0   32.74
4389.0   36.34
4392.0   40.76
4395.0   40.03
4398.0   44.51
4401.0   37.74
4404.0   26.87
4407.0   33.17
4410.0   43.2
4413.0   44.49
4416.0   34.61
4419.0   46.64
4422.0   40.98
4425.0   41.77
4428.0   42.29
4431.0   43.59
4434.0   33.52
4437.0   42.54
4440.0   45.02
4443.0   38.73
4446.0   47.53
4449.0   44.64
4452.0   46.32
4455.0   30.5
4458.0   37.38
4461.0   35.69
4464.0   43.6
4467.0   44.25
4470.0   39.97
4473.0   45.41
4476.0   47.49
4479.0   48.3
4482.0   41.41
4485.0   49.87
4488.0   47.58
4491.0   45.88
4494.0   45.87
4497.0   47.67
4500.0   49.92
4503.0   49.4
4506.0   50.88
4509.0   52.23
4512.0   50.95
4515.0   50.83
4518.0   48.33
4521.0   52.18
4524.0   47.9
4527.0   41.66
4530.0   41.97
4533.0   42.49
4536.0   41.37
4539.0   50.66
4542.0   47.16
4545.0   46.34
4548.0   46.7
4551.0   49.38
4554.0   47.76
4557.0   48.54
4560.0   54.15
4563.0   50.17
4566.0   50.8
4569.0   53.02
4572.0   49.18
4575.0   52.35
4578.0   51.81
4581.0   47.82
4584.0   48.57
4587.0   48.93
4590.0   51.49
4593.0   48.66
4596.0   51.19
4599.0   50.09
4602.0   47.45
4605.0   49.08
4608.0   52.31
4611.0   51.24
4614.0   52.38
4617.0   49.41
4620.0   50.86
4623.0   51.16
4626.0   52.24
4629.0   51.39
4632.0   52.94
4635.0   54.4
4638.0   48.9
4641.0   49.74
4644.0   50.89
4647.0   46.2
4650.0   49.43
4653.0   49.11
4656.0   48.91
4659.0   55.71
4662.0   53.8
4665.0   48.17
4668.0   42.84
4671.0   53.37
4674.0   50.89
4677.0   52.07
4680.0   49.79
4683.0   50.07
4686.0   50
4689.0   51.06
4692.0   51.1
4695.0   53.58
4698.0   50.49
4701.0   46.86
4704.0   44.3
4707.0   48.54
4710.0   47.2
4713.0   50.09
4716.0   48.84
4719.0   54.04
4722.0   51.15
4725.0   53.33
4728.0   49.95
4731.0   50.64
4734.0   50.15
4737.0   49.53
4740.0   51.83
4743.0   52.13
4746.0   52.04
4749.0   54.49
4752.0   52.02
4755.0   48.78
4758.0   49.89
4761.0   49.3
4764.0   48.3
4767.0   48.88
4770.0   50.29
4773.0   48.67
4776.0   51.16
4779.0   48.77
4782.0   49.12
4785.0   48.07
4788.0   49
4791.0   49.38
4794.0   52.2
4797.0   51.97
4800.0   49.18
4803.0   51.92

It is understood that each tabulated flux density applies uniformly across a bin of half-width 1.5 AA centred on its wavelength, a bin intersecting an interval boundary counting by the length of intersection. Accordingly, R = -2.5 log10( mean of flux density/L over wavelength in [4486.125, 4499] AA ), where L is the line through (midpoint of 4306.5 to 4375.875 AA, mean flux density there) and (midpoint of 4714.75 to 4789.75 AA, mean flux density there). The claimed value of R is -0.12 mag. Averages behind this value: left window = 37.1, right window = 50.4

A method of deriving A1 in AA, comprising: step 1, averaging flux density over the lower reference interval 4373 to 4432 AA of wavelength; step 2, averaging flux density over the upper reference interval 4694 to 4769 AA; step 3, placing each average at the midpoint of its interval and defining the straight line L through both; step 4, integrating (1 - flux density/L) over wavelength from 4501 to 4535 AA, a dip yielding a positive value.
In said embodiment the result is -4.6 AA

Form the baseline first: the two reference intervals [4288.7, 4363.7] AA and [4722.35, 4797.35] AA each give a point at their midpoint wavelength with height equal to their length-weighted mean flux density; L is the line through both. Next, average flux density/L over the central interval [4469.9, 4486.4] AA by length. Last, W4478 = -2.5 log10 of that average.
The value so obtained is -0.154 mag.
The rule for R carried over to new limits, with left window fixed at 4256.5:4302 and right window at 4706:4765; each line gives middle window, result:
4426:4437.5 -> -0.10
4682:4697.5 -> -0.06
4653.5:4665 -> -0.10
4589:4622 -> -0.13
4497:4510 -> -0.25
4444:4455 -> -0.16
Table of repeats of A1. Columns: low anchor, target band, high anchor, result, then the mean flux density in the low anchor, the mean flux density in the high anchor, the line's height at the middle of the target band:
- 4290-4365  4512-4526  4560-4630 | -1.1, 34.4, 50.6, 46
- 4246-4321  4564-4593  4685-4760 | -4.4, 29.9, 50.5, 43.7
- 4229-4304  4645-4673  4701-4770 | -1.7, 30.3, 50.2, 46.9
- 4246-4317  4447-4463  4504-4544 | 1.1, 29.2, 47.6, 42.3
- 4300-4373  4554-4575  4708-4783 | -3.2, 36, 50.4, 44.1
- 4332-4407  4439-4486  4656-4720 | -1.7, 37.6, 50.1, 41.3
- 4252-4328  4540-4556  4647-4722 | -1.7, 29.9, 50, 43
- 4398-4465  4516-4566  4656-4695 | -2.8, 40.1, 50.8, 44.9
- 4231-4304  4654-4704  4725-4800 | -3.6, 30.3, 50.3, 46.9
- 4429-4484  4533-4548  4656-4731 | -0.3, 42.1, 50.3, 45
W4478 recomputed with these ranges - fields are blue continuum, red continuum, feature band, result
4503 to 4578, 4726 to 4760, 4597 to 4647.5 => -0.02 mag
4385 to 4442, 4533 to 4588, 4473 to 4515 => -0.08 mag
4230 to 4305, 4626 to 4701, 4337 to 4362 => -0.11 mag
